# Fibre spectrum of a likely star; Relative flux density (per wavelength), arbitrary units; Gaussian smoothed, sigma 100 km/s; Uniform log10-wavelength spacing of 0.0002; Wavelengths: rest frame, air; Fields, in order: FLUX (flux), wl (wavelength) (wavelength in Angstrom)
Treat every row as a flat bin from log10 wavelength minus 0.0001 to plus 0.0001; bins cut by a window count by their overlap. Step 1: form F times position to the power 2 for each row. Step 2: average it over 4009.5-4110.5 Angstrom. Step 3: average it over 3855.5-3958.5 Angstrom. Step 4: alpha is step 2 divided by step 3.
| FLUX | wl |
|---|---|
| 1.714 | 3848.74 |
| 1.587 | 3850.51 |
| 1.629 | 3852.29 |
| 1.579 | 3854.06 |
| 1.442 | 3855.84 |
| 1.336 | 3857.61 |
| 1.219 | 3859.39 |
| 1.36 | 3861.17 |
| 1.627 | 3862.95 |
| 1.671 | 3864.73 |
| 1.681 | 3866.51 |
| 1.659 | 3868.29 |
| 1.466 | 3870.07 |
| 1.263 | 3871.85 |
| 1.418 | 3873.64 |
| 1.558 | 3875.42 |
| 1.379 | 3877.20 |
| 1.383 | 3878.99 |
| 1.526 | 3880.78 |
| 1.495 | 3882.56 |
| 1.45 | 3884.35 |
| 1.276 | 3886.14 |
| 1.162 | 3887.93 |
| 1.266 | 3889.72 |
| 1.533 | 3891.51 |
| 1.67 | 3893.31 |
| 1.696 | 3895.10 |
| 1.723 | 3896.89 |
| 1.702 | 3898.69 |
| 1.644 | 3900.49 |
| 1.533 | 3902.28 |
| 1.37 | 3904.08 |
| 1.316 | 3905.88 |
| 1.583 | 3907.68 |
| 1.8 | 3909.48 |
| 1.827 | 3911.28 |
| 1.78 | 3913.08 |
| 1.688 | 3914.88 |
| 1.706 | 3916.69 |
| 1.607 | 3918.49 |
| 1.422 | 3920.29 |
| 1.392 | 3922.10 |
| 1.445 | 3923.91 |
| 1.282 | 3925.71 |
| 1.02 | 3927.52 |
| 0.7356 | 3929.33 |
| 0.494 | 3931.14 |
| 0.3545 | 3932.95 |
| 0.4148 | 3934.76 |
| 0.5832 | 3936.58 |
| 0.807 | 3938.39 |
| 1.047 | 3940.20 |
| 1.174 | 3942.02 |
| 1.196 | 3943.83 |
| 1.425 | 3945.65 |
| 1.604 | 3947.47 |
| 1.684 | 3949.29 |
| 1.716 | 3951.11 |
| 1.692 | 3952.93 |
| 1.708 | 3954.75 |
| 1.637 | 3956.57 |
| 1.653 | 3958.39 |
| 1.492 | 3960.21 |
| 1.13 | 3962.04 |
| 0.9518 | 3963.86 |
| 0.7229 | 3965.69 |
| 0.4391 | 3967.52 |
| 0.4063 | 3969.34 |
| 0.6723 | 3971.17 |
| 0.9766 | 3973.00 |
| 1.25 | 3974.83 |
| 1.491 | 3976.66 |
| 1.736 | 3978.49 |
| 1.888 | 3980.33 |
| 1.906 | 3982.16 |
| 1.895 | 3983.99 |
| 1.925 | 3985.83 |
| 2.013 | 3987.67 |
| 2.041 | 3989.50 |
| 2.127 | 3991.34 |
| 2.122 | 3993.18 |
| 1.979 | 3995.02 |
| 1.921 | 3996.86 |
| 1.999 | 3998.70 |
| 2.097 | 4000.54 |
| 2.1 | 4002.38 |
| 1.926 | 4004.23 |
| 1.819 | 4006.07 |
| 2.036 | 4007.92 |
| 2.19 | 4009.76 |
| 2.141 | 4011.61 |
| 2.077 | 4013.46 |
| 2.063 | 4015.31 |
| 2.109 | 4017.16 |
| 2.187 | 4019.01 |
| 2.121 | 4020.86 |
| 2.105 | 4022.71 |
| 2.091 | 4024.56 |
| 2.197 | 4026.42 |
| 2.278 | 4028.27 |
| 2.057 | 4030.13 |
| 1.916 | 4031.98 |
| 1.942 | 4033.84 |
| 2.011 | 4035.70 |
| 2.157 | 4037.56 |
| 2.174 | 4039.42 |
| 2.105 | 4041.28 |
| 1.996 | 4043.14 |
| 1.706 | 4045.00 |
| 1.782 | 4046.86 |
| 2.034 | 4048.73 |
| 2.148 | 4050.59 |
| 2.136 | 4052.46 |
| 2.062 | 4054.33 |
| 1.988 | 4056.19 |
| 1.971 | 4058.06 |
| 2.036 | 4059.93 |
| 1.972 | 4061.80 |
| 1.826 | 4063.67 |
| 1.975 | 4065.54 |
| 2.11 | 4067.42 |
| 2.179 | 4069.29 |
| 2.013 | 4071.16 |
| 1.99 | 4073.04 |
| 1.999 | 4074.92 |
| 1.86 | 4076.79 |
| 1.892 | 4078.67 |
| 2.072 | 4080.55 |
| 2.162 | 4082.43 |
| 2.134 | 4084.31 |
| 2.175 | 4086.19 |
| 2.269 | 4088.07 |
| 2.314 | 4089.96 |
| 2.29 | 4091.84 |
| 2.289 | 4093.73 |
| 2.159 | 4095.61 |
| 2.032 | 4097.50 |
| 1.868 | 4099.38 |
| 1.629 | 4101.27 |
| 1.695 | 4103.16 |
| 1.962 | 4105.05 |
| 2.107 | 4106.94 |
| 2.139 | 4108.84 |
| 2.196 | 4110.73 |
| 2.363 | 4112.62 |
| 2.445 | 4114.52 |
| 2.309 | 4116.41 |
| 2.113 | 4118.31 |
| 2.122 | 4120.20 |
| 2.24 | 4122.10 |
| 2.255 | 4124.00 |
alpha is 1.59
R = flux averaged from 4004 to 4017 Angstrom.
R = 2.05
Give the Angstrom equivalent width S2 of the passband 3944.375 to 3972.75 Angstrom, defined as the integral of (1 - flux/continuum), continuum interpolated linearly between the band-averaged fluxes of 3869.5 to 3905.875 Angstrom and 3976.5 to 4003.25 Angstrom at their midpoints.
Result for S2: 8.60 Angstrom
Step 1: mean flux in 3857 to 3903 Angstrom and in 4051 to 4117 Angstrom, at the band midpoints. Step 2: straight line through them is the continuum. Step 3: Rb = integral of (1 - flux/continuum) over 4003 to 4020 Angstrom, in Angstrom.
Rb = -1.78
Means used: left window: 1.49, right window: 2.07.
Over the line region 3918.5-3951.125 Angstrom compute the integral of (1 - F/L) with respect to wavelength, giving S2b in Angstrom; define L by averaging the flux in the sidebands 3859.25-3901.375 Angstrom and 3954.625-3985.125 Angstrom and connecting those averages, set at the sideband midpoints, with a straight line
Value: 6.4 Angstrom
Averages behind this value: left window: 1.5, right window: 1.29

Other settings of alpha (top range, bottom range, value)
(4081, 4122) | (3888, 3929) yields 1.54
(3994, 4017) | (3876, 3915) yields 1.40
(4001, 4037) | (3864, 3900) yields 1.48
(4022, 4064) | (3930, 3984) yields 1.78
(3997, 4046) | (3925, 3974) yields 1.99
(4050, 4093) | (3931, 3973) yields 2.00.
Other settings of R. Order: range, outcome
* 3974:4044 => 2.01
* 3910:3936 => 1.23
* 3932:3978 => 1.13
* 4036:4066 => 2.01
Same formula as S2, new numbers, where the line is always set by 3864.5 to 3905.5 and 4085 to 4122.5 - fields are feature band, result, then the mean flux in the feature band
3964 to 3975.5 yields 6.6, 0.748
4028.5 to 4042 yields -0.9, 2.06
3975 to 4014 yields -3.0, 1.96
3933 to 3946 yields 6.0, 0.89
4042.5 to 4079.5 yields 0.5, 1.98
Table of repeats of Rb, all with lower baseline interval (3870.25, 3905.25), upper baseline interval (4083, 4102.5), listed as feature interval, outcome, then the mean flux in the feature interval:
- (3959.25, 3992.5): 6.78 Angstrom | 1.4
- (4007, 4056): -3.82 Angstrom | 2.07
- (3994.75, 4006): -1.03 Angstrom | 1.99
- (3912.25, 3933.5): 4.32 Angstrom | 1.26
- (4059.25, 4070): 0.06 Angstrom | 2.01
